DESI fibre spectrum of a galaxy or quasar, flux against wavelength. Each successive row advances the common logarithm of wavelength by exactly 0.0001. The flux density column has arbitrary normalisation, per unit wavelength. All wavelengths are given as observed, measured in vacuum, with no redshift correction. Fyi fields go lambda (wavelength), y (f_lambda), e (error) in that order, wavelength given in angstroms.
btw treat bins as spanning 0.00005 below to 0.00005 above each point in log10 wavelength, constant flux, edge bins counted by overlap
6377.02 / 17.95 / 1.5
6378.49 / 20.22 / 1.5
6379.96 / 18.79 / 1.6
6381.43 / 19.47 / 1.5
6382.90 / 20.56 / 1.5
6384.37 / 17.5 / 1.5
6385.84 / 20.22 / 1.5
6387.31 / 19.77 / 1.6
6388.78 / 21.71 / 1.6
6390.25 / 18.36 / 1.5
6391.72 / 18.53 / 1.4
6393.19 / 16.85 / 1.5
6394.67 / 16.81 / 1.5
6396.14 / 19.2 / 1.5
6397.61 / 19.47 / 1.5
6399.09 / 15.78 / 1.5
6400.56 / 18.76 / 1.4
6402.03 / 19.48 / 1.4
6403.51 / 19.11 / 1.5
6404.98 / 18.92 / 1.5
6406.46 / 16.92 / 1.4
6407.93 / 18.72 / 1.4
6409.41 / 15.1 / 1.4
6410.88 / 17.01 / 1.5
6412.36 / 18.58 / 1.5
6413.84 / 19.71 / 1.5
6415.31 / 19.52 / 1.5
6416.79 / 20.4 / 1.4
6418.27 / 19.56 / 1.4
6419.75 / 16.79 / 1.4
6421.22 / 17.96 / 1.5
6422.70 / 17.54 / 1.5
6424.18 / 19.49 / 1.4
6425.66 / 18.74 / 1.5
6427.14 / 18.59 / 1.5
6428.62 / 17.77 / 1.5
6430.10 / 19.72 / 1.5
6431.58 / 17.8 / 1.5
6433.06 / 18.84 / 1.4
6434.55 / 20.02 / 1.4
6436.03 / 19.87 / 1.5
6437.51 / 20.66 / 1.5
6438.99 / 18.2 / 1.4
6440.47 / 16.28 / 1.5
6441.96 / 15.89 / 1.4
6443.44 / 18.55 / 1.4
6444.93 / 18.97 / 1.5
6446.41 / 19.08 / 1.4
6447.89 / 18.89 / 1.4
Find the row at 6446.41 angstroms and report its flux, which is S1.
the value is 19.08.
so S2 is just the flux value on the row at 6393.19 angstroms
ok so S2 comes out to 16.85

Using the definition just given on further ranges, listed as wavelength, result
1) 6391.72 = 18.53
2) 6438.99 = 18.2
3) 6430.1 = 19.72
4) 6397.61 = 19.47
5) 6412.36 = 18.58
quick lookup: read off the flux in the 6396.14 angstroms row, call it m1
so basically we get 19.2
